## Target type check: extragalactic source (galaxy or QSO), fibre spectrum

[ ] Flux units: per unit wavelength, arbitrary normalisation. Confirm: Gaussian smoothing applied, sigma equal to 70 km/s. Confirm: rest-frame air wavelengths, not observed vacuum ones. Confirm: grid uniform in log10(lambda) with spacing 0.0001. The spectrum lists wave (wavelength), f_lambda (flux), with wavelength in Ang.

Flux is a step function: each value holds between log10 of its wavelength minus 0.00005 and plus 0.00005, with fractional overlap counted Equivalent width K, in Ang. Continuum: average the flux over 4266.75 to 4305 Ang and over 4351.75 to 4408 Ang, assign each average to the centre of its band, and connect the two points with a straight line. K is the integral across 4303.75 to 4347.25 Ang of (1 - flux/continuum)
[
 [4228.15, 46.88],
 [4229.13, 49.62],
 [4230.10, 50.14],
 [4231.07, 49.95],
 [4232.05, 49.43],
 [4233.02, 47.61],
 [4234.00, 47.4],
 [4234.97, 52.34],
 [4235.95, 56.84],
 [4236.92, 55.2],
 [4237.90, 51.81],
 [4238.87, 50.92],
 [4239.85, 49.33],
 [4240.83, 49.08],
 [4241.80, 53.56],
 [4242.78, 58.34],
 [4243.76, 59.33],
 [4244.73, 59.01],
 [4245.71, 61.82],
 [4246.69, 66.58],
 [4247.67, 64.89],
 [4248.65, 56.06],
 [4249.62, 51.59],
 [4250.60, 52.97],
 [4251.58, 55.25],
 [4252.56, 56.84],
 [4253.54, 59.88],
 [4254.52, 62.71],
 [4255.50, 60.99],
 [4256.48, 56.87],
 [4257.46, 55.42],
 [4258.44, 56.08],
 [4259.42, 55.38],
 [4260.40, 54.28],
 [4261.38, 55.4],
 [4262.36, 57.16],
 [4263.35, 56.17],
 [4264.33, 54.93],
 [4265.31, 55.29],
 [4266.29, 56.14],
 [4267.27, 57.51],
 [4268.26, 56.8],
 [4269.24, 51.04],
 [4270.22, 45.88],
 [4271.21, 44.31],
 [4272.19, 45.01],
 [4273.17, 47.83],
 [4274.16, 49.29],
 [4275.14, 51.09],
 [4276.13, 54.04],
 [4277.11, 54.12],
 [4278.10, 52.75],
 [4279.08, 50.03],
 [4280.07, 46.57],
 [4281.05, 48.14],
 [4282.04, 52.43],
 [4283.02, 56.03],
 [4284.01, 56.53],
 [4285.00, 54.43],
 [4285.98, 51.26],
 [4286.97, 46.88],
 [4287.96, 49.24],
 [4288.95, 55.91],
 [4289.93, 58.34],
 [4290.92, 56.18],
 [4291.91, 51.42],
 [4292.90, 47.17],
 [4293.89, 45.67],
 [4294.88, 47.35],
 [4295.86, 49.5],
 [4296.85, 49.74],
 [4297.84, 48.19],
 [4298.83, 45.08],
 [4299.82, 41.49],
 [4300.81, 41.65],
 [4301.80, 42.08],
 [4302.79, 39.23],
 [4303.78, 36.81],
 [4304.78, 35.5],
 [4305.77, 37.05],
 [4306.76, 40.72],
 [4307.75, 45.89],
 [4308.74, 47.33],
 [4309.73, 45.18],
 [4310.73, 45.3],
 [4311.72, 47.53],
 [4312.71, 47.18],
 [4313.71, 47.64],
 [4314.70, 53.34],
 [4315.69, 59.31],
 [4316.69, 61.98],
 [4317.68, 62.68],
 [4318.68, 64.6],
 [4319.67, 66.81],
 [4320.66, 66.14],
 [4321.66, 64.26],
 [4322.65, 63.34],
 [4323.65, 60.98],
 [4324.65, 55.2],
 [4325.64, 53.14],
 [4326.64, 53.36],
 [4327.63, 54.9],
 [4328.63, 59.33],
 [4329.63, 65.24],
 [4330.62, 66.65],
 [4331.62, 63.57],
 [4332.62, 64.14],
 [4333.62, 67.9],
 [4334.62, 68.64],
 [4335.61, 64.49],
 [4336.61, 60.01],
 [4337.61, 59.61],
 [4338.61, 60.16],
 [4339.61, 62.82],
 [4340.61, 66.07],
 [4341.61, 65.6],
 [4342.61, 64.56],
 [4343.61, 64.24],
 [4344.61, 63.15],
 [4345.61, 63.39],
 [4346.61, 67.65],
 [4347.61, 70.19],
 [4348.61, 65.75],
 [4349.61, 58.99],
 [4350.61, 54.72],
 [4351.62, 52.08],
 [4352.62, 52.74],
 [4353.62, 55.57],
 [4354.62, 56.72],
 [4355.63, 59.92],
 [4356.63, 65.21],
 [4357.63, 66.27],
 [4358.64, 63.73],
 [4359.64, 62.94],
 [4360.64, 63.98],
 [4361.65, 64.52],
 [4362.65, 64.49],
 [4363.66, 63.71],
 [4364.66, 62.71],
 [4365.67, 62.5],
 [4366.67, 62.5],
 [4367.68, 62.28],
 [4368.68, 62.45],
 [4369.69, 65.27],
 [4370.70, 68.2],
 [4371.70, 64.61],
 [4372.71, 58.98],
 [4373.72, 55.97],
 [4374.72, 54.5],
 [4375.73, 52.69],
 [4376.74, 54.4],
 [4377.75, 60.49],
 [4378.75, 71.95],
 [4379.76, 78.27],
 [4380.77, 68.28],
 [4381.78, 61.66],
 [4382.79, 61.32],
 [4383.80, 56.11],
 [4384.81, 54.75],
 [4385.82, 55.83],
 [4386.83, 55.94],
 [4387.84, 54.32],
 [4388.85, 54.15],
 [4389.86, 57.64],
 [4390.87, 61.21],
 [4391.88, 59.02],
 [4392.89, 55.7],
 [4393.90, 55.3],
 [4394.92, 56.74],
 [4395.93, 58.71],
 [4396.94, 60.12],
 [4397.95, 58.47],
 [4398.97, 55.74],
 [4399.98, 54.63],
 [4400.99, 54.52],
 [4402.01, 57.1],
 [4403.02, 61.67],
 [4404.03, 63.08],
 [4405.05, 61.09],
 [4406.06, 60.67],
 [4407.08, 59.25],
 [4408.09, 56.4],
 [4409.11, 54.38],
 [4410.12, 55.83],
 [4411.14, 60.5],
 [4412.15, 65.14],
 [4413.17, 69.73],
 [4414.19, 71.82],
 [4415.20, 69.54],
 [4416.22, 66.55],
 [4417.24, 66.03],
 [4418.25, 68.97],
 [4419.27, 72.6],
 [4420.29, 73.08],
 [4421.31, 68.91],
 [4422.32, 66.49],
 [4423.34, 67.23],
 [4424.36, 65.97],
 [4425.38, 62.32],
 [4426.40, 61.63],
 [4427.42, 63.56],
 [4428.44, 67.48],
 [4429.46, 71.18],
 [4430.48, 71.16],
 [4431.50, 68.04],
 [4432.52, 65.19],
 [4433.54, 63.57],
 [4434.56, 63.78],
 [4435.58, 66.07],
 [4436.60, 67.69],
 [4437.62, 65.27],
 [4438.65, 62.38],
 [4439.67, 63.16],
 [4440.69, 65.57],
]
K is -3.2 Ang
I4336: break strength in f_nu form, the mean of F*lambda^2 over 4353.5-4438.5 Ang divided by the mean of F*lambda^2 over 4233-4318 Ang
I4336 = 1.27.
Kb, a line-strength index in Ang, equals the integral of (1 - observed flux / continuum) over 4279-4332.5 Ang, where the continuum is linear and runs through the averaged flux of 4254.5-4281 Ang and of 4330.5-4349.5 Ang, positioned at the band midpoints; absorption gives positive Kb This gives 6.5 Ang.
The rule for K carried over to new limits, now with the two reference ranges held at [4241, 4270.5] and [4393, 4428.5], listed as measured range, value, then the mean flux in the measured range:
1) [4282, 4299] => 2.0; 51.3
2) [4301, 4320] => 3.3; 48.5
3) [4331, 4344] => -0.9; 64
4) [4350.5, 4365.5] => -0.1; 60.8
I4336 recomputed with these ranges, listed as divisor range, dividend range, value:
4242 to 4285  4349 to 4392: 1.16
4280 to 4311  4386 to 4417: 1.32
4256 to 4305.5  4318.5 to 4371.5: 1.28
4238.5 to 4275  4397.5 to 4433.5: 1.25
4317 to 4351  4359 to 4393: 0.99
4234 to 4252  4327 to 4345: 1.19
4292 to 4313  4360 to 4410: 1.41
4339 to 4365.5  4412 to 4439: 1.11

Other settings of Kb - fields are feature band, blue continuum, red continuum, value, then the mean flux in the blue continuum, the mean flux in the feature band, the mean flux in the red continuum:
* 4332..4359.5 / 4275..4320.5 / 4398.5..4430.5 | -3.4 Ang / 49.8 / 62.4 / 63.8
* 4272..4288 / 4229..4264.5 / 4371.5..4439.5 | 1.6 Ang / 55.2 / 51.1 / 62.1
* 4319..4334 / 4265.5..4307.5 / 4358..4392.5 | -2.0 Ang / 48.7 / 61.7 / 61.2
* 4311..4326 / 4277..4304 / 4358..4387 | -1.3 Ang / 49.1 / 58.1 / 62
